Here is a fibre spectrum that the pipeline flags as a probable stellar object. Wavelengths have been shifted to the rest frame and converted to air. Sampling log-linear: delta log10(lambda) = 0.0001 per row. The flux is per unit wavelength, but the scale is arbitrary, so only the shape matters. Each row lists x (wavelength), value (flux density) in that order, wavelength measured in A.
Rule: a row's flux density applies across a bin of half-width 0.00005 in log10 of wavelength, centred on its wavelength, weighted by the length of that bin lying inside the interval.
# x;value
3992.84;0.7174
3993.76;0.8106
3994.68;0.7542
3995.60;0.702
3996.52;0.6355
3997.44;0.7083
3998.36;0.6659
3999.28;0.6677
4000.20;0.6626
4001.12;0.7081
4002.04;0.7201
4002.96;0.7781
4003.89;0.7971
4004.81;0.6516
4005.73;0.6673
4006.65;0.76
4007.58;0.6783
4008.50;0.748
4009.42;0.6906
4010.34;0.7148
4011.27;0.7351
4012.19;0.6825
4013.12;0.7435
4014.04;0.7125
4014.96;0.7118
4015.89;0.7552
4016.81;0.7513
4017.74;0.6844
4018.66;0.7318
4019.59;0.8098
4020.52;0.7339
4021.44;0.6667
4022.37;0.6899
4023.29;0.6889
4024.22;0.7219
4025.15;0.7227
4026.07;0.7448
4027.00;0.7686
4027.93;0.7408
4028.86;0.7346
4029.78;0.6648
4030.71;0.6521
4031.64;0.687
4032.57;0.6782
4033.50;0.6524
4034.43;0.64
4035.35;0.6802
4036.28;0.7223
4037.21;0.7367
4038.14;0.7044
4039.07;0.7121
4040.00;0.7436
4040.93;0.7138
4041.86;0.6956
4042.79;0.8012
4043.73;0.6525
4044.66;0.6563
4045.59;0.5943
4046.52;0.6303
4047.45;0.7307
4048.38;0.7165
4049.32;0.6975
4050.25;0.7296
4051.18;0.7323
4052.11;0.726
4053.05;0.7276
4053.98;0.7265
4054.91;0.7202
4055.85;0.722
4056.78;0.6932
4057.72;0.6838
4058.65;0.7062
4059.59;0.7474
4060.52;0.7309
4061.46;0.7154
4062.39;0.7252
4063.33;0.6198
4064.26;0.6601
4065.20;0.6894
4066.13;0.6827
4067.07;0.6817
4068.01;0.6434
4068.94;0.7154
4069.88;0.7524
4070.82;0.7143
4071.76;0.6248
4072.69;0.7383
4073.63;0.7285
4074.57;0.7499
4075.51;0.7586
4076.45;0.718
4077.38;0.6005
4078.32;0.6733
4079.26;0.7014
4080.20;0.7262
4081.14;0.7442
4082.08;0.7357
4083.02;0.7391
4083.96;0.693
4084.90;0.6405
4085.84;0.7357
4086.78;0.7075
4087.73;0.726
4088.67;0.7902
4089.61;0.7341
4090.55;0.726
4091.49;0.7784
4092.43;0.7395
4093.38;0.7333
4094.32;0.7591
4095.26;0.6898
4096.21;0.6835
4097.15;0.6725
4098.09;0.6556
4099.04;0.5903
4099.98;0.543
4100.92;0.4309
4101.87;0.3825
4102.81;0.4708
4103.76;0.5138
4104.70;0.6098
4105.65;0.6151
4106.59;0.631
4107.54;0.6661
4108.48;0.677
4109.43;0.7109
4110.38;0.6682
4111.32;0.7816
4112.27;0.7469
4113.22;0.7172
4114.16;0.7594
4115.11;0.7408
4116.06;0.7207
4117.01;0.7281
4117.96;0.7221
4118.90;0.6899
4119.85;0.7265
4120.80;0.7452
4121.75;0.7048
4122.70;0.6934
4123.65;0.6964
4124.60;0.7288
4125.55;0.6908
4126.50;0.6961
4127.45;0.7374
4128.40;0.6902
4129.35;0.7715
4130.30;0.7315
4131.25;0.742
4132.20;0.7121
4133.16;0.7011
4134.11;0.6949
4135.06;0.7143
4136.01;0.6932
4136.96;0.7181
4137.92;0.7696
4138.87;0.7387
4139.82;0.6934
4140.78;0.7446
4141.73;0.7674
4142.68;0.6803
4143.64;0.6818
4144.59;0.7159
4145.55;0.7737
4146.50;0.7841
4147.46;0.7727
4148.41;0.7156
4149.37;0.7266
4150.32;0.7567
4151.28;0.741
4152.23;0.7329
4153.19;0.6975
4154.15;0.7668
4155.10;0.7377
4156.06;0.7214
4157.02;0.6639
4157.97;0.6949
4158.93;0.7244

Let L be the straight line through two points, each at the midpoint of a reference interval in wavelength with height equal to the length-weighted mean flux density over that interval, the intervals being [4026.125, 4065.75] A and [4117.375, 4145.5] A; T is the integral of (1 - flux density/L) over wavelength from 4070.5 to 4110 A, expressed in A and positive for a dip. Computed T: 2.1 A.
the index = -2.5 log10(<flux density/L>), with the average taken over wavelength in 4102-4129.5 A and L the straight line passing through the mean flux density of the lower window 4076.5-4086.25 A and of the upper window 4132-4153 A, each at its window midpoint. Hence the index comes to 0.05 mag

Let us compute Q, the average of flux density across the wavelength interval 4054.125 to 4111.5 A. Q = 0.682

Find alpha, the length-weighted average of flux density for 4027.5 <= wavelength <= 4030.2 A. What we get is 0.715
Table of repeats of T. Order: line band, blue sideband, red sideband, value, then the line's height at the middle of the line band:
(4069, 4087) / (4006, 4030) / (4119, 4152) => 0.3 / 0.724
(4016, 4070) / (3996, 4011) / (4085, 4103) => -1.5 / 0.686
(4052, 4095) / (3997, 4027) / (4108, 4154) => 0.5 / 0.721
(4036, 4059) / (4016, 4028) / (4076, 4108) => -0.1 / 0.704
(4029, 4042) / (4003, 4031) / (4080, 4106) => 0.2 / 0.706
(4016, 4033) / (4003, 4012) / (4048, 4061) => 0.0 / 0.718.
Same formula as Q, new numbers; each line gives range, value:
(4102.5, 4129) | 0.69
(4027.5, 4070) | 0.699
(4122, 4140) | 0.717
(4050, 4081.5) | 0.706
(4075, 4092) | 0.719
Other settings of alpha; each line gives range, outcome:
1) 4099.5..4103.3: 0.458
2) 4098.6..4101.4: 0.521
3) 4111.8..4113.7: 0.734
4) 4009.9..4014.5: 0.717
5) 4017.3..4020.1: 0.741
